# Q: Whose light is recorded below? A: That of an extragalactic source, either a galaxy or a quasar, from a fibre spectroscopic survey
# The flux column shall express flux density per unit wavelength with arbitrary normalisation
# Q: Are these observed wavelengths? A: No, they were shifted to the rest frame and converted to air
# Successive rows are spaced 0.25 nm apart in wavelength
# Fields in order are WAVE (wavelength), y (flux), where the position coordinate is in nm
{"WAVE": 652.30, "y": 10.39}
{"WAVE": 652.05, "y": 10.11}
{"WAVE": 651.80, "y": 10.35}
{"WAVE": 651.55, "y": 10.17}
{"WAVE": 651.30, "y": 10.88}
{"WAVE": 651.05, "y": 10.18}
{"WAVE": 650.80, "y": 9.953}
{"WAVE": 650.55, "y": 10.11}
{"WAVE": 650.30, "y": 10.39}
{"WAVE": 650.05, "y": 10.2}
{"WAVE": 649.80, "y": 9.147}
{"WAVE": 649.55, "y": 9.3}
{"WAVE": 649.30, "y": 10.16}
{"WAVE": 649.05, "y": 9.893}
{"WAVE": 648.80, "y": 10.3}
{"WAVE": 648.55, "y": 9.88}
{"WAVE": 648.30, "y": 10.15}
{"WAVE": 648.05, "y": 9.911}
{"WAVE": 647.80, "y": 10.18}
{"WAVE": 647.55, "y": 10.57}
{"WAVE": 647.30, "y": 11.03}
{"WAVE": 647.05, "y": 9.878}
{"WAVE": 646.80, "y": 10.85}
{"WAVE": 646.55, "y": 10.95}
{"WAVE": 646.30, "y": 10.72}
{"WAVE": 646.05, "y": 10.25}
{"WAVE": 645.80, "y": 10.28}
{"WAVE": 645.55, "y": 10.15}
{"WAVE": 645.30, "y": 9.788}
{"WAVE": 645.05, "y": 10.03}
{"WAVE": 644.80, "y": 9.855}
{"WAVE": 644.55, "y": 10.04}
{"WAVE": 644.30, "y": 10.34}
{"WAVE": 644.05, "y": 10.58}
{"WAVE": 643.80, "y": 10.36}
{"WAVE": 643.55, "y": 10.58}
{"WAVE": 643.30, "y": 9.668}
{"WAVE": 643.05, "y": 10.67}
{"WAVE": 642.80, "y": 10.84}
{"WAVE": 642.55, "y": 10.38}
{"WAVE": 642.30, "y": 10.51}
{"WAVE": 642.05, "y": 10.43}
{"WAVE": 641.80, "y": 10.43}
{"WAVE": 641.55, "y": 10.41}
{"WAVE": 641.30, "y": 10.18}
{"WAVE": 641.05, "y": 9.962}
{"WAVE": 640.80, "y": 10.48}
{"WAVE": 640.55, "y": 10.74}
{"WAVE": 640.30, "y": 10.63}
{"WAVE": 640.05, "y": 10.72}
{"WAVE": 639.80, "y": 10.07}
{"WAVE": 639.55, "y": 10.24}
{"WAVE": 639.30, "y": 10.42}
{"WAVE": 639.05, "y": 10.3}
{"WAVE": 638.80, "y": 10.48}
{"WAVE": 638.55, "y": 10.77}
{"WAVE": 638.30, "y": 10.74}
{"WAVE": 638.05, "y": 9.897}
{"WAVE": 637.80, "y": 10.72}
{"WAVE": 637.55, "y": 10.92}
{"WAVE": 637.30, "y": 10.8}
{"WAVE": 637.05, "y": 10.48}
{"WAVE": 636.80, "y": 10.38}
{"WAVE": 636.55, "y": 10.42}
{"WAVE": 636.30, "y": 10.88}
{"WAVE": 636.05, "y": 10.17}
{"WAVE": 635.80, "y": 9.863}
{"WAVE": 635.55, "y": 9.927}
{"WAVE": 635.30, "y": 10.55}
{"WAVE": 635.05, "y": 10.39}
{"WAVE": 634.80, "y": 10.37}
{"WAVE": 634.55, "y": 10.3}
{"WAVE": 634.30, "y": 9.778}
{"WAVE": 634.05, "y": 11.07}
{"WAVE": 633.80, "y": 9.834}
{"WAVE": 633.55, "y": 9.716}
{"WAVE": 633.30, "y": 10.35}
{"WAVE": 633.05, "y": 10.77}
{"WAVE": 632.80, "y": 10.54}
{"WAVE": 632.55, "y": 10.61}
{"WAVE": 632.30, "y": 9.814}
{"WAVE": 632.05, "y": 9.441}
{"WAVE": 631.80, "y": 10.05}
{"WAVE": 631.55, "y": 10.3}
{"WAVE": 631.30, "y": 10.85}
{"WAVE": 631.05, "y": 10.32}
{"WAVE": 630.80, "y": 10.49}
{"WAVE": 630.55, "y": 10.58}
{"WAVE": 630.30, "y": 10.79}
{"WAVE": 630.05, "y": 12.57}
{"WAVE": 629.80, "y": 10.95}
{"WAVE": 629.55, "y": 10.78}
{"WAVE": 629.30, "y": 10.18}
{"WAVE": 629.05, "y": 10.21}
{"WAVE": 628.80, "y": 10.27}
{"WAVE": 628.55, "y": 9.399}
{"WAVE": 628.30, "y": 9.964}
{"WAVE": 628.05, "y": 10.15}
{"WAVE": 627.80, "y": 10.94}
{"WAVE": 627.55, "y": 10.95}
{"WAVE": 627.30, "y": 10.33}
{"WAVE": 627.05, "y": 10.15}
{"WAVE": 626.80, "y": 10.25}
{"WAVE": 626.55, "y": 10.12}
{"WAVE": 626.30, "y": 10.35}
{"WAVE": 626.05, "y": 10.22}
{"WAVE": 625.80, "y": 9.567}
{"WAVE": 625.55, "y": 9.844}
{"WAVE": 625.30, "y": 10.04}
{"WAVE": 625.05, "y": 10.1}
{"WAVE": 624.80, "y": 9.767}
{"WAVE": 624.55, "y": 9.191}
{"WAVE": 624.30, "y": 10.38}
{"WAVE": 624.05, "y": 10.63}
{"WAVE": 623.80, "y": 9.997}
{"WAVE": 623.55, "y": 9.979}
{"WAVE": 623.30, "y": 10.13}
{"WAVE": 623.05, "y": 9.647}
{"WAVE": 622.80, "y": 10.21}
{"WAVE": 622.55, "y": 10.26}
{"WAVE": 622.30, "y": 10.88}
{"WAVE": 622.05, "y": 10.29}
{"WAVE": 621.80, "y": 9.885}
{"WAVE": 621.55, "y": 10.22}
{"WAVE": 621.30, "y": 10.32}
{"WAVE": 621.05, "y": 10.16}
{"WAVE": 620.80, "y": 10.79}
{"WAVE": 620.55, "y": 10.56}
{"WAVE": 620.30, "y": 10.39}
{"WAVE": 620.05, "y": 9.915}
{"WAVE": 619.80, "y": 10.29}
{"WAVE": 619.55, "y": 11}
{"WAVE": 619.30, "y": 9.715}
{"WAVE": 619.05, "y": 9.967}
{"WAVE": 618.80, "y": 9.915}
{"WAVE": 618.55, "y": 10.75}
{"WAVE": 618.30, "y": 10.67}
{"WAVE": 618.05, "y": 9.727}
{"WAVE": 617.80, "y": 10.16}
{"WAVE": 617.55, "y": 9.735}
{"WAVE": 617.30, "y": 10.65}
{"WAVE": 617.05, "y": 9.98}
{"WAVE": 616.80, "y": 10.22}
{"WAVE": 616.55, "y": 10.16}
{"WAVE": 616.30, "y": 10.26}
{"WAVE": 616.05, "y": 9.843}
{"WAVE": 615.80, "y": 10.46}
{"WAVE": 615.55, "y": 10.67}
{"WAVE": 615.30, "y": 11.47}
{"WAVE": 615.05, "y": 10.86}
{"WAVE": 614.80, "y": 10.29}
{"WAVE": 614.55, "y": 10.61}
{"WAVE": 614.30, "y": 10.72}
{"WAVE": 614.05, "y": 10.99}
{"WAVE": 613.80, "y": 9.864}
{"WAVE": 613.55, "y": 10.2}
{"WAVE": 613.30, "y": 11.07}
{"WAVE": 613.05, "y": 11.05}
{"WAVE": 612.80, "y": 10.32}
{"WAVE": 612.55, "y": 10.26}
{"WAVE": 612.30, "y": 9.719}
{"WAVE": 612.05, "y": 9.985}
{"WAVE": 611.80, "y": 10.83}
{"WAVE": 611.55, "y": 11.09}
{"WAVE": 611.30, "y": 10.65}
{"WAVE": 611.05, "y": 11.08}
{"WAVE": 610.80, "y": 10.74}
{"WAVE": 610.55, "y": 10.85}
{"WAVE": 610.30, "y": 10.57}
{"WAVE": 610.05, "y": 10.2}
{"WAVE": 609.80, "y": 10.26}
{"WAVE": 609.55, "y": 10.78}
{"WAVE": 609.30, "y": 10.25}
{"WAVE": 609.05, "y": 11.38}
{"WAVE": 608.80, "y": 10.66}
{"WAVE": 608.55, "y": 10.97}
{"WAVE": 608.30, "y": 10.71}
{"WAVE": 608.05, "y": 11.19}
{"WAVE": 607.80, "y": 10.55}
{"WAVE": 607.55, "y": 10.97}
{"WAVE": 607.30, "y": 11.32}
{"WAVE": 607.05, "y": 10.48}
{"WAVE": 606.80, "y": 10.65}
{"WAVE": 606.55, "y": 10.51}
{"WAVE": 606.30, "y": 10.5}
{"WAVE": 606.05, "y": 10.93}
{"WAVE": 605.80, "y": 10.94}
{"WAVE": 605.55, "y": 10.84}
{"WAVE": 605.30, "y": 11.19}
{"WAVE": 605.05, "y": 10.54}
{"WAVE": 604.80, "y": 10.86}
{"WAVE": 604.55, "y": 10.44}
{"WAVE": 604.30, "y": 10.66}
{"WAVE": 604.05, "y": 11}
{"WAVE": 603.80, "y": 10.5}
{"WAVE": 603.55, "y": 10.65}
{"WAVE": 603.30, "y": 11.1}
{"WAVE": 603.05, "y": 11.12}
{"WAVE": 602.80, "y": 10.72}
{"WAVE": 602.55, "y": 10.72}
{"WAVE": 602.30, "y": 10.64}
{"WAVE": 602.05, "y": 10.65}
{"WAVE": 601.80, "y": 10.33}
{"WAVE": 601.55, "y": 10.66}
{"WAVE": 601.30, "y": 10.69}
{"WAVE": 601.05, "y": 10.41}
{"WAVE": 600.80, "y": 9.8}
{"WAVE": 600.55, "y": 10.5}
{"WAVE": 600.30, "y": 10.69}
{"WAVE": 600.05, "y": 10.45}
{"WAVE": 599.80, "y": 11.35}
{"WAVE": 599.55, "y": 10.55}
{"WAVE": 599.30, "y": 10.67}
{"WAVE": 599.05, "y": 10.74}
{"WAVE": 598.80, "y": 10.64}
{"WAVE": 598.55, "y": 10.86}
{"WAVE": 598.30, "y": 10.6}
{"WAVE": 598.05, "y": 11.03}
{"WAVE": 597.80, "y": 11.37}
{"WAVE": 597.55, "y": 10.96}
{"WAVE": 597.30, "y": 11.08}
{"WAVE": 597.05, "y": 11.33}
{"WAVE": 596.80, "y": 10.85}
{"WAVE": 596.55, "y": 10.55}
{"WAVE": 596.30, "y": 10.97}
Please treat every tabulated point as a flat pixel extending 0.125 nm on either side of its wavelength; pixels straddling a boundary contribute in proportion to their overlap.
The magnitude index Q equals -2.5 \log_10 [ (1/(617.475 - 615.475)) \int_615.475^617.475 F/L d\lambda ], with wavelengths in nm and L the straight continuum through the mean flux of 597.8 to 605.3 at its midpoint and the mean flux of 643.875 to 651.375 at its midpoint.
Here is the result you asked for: 0.029 mag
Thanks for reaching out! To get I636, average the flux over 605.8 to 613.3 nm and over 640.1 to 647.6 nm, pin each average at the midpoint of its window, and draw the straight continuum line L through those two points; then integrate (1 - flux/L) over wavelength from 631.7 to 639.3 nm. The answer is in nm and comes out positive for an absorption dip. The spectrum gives 0.08 nm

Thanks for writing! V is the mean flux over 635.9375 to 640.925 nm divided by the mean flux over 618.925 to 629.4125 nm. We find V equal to 1.03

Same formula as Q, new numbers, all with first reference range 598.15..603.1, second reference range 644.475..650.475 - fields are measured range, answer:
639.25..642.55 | -0.02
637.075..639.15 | -0.03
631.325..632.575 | 0.03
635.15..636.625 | 0.00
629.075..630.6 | -0.06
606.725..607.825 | -0.03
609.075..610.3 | 0.01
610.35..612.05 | -0.03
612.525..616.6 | -0.01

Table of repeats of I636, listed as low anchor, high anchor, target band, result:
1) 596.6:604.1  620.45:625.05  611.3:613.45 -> -0.02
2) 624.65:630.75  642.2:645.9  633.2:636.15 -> 0.04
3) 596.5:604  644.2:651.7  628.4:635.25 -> -0.02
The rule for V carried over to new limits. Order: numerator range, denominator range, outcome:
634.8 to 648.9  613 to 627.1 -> 1.01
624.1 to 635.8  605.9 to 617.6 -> 0.97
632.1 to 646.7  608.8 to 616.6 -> 0.98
